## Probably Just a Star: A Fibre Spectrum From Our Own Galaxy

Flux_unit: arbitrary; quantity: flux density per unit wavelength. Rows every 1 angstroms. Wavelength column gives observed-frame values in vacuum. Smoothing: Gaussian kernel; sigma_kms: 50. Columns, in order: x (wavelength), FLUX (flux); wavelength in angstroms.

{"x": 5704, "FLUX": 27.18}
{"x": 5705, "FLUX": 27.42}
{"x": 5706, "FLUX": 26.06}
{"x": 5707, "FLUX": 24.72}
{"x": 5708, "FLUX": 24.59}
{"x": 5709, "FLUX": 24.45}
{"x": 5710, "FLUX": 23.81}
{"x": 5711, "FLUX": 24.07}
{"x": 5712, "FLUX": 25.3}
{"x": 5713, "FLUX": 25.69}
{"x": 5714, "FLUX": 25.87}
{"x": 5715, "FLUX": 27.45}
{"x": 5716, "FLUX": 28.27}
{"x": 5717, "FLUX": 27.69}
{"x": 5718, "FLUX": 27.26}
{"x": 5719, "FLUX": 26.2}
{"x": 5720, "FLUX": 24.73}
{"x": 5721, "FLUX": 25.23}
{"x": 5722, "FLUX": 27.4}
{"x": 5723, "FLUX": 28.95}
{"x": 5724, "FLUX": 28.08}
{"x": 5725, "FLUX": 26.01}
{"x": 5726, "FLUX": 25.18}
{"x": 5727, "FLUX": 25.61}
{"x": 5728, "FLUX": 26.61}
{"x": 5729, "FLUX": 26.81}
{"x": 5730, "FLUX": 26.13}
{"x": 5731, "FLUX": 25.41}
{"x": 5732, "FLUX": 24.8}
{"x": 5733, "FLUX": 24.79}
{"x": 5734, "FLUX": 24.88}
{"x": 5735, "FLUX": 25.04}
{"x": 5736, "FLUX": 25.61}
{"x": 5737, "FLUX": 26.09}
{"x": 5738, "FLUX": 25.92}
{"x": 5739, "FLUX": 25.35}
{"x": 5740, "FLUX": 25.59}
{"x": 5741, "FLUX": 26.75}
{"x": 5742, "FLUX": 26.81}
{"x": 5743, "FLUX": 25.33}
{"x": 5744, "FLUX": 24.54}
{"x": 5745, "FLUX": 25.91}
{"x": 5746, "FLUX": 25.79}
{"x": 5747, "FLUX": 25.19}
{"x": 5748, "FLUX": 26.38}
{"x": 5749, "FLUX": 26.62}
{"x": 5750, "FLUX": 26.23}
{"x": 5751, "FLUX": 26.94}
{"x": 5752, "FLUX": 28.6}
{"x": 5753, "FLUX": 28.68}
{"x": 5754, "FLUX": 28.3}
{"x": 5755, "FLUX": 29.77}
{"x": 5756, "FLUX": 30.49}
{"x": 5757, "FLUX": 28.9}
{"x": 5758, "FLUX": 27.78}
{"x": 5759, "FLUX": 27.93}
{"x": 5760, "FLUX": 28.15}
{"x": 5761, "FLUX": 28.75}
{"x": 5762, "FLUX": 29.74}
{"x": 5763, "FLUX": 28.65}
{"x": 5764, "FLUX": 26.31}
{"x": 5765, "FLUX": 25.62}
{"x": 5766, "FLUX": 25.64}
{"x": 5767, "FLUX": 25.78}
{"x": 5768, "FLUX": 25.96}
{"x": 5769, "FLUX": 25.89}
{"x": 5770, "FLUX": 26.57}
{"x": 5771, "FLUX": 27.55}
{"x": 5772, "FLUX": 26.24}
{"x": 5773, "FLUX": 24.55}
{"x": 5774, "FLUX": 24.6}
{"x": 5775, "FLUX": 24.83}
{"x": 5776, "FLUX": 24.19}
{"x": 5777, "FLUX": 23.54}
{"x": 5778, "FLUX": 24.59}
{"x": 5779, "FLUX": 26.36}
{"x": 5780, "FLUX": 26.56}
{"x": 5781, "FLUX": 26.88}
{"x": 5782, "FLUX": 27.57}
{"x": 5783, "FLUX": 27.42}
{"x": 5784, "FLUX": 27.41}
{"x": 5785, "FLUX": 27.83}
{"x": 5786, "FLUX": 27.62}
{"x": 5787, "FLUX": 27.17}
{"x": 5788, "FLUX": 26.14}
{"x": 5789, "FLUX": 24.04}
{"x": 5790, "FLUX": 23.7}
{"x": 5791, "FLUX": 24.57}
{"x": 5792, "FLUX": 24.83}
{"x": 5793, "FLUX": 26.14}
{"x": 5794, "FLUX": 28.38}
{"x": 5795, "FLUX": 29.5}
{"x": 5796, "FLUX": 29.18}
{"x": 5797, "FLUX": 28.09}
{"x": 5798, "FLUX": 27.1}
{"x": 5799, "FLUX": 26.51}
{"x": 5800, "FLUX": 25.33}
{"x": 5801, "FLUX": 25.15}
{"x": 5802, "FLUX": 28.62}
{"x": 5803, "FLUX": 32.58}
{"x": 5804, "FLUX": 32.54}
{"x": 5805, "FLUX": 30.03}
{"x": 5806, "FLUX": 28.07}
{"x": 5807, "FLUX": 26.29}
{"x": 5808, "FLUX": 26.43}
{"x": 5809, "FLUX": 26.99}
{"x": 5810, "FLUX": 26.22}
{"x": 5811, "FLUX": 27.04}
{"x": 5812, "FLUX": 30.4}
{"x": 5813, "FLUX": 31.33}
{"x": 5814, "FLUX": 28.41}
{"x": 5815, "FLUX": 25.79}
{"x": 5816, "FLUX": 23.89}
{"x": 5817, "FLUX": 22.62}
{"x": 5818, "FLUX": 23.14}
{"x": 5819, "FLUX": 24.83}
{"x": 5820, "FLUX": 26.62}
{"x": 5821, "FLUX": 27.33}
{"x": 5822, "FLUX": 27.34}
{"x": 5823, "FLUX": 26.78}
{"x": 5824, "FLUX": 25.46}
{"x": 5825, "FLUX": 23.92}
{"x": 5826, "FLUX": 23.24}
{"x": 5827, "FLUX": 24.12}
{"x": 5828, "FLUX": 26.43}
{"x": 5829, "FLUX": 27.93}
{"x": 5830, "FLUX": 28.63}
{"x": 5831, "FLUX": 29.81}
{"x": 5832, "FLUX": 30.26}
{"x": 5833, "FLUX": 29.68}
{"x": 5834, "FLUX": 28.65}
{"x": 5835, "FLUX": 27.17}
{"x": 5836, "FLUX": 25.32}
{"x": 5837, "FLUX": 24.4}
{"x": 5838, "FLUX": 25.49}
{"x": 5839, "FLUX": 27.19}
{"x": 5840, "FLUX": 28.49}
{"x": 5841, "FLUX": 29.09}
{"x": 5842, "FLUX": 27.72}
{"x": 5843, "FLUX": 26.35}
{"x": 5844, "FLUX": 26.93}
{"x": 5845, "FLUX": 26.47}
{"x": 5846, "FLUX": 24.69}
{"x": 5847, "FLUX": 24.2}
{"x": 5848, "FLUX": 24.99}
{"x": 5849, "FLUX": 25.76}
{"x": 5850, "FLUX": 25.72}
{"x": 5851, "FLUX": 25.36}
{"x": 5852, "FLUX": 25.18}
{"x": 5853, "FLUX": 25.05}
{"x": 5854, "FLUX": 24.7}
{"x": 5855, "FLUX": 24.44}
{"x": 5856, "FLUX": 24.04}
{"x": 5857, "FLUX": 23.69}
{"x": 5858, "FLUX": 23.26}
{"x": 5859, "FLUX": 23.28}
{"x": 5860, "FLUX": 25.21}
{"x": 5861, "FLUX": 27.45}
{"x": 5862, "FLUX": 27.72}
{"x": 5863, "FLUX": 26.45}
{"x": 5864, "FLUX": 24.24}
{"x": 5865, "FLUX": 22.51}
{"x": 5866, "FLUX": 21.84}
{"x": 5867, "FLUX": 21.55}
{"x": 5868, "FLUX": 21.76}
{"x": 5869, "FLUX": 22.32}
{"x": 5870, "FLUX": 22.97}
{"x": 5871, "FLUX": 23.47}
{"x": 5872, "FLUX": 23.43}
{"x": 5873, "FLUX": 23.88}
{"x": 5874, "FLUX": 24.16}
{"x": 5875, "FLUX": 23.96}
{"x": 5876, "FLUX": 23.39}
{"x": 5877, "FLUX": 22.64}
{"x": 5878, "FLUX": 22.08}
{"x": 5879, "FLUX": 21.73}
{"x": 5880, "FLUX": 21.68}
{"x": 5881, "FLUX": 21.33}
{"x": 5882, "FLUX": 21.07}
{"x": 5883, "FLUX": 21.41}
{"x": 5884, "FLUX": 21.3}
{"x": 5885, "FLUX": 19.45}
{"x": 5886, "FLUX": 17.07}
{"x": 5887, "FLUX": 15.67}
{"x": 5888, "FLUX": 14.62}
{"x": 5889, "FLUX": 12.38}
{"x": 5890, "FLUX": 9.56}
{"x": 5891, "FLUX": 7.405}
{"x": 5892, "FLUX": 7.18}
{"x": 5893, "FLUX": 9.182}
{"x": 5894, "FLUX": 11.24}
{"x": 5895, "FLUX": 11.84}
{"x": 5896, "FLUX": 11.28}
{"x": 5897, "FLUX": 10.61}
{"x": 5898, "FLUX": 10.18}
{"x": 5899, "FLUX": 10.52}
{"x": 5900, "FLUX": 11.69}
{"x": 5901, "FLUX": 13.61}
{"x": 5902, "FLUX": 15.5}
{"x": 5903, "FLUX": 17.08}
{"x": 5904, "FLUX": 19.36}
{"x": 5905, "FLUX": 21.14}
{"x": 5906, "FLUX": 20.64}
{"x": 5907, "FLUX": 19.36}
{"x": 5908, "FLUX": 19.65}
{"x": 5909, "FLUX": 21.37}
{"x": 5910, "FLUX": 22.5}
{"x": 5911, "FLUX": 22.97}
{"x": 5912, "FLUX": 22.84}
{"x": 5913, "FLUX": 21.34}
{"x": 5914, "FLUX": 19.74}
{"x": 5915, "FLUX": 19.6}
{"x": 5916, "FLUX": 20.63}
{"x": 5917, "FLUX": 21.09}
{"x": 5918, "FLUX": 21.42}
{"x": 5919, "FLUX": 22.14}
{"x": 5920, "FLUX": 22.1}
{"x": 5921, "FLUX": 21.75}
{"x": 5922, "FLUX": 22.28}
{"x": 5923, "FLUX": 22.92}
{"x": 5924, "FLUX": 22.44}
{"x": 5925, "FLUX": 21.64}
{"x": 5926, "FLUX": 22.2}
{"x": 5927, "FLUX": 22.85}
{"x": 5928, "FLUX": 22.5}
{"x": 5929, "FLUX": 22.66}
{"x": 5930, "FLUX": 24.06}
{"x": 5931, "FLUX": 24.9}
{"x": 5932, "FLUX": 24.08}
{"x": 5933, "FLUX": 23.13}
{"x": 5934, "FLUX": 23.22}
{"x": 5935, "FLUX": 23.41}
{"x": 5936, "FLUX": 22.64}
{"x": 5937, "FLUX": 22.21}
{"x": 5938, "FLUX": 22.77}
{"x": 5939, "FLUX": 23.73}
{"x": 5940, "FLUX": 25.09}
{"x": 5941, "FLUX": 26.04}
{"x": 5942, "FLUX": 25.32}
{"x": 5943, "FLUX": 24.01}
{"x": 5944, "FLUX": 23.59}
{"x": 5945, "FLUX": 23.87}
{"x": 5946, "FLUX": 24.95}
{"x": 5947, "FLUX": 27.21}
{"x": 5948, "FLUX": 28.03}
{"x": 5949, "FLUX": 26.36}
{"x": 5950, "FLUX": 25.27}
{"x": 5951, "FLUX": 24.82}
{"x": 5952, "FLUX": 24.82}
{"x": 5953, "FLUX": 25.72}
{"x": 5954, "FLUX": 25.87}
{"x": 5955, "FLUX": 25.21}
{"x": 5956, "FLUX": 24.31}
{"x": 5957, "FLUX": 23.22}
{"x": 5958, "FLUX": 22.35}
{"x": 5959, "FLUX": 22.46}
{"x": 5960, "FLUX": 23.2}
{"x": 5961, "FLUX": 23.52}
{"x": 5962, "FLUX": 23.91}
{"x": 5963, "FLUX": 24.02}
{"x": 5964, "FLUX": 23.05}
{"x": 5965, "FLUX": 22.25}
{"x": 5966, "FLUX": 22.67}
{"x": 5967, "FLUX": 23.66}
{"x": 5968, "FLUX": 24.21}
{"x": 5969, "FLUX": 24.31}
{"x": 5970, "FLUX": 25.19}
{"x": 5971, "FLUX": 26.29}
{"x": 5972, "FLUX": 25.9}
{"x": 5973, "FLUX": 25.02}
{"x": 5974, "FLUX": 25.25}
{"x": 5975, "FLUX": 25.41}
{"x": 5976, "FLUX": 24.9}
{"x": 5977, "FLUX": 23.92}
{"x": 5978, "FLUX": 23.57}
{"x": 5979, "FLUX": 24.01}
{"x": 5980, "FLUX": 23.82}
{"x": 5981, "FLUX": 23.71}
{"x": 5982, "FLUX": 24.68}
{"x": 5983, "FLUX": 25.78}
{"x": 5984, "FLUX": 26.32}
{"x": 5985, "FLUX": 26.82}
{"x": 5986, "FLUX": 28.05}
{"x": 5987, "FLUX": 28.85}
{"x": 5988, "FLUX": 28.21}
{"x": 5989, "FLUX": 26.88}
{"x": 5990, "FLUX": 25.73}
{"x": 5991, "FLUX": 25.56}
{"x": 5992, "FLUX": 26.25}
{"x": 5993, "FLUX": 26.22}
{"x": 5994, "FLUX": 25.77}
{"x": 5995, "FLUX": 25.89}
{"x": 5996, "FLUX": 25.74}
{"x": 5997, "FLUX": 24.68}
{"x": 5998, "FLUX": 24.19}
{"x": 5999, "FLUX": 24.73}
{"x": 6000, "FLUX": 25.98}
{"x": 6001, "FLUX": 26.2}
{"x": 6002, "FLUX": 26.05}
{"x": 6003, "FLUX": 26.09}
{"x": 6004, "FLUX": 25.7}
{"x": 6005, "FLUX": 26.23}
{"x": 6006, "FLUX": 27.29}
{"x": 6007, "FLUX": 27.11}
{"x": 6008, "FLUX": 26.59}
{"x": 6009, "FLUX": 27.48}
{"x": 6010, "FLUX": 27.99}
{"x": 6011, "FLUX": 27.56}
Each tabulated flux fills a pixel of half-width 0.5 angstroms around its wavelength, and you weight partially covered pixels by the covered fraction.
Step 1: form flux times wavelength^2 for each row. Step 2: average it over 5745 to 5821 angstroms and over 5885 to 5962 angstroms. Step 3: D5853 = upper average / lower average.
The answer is 0.80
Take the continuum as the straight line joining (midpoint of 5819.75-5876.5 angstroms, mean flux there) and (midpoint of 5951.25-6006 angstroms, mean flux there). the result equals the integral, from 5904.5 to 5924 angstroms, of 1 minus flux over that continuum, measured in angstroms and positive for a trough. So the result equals 3.0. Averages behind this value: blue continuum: 25.5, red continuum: 25.1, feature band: 21.4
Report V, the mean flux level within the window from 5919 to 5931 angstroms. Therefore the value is 22.6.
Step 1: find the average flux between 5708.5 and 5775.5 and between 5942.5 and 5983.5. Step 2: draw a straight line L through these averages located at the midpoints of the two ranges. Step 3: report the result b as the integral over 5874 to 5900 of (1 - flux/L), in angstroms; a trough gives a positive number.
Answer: 9.5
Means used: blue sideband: 26.4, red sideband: 24.5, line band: 16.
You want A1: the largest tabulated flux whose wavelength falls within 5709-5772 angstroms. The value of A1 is 30.49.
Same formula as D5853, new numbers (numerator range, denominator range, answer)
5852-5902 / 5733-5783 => 0.76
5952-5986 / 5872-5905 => 1.52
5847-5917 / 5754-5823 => 0.77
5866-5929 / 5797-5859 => 0.73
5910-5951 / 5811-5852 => 0.91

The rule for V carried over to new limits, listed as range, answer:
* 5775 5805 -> 26.9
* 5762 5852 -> 26.6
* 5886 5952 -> 20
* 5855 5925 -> 19.7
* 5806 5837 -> 26.7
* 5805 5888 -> 24.9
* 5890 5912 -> 15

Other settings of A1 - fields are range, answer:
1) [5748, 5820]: 32.58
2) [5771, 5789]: 27.83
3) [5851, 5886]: 27.72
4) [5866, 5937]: 24.9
